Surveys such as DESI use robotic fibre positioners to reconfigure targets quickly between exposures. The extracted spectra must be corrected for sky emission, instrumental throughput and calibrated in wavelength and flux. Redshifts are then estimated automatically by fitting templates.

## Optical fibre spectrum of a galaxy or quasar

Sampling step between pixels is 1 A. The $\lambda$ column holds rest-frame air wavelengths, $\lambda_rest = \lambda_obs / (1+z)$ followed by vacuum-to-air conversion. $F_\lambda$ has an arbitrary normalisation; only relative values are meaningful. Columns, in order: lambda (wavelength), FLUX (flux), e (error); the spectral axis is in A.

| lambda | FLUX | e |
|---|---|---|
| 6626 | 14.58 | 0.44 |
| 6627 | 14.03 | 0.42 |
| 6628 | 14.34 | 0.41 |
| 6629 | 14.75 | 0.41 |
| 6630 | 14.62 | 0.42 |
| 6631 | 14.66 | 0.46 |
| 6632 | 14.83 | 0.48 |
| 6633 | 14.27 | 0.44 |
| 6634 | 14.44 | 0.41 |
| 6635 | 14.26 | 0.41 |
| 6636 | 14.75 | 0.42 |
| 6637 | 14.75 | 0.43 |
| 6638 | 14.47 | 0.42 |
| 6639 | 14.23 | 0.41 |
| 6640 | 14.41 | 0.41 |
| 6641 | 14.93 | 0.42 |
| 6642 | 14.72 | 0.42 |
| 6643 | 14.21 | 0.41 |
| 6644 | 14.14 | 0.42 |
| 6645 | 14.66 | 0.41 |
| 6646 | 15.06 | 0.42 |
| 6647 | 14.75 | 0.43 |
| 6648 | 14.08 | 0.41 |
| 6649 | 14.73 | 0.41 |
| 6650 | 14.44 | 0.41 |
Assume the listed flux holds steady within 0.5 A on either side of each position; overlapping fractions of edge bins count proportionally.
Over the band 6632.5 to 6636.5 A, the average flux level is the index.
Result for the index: 14.4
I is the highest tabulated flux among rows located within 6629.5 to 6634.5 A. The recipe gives 14.83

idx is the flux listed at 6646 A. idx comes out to 15.06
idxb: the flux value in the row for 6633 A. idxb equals 14.27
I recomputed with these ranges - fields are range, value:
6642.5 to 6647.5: 15.06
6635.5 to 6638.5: 14.75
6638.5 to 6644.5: 14.93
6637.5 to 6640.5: 14.47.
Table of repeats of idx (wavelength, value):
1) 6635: 14.26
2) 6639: 14.23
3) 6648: 14.08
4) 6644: 14.14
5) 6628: 14.34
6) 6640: 14.41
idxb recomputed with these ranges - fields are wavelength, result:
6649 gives 14.73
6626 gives 14.58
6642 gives 14.72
